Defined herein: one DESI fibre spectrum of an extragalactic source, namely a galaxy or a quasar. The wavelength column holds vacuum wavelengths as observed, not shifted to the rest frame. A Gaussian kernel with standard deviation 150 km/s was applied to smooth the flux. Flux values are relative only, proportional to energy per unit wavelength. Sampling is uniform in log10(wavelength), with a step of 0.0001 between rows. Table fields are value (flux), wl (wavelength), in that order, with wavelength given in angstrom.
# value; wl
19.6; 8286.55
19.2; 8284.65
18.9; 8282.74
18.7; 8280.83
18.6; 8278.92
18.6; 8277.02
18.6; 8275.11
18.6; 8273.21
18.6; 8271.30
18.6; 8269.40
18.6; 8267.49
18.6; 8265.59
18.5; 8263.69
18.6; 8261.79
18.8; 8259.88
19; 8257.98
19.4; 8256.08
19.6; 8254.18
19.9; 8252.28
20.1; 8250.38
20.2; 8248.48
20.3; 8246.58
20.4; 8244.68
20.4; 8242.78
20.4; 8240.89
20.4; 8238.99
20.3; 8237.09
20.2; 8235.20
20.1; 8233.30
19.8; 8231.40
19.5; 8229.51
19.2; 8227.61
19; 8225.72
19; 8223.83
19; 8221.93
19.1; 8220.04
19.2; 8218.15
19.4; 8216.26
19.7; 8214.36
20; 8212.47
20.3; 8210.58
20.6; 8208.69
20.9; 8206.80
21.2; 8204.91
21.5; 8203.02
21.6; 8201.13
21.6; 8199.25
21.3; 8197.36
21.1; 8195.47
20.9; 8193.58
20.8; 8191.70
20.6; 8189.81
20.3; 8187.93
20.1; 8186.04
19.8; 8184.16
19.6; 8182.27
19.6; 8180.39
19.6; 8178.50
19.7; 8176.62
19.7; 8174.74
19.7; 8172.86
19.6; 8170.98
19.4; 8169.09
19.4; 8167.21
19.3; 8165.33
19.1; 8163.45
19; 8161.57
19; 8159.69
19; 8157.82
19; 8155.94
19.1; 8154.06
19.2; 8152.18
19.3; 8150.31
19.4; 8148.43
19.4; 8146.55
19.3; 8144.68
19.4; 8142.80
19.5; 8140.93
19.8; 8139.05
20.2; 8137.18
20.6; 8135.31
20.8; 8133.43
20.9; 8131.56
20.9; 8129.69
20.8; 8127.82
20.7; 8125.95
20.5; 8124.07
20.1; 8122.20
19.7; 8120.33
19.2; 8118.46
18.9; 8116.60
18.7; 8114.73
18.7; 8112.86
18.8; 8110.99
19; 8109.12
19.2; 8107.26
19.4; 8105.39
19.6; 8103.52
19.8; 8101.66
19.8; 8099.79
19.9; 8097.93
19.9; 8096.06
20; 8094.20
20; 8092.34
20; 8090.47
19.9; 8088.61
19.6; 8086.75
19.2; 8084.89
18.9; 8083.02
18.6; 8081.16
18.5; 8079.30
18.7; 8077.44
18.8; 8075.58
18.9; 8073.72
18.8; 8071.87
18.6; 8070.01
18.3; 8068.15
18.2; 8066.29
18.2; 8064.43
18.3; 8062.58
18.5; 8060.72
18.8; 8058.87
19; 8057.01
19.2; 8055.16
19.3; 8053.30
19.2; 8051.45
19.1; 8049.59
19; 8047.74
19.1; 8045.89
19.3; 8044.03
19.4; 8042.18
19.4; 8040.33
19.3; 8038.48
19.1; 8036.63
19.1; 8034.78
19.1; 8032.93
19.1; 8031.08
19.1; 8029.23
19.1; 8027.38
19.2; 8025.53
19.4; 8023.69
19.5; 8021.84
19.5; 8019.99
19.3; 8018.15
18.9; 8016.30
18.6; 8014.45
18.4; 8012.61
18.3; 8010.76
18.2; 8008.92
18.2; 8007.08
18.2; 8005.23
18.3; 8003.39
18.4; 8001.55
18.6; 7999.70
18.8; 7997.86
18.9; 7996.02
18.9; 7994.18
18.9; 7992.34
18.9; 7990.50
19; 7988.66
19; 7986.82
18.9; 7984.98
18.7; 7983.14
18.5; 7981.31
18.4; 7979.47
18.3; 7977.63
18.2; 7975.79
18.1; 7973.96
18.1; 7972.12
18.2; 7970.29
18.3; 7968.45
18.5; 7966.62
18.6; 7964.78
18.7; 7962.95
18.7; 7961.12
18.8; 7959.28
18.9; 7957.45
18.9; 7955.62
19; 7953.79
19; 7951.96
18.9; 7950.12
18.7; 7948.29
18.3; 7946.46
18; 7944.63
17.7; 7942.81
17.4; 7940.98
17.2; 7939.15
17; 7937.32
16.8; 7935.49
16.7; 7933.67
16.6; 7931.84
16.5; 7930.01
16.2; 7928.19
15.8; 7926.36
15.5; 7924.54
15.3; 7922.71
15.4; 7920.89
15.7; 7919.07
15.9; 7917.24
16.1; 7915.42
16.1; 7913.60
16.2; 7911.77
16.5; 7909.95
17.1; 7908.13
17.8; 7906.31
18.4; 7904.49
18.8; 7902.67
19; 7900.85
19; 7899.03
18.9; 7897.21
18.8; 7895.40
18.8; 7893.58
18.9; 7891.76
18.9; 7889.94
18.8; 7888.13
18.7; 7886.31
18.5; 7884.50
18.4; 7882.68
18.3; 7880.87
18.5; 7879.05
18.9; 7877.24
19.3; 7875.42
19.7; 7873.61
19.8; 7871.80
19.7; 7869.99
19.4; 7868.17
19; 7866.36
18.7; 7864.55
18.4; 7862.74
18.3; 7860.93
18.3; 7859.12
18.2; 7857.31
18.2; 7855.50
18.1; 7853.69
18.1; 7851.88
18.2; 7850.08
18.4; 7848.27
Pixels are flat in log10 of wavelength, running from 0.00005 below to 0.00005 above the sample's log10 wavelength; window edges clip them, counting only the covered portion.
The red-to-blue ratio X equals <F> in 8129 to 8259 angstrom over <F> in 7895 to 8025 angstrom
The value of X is 1.1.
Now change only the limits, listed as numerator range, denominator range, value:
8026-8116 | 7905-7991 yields 1.08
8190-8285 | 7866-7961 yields 1.10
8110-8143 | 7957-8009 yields 1.07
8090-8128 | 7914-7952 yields 1.17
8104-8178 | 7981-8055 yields 1.03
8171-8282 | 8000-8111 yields 1.04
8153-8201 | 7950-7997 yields 1.07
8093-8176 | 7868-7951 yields 1.11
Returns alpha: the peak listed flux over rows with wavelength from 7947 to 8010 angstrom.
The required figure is 19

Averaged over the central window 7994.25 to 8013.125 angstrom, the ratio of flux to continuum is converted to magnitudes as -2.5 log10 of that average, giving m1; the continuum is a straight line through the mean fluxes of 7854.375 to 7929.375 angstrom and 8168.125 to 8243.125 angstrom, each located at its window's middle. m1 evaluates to 0.015 mag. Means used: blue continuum 17.9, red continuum 20.1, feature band 18.5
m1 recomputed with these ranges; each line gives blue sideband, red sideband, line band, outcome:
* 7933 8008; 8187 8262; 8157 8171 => 0.03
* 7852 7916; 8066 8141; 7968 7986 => 0.03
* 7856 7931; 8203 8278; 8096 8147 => -0.04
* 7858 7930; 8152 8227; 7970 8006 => 0.00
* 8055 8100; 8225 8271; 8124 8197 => -0.03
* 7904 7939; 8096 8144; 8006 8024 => -0.05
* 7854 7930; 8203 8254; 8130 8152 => -0.02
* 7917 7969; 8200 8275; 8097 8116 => -0.03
